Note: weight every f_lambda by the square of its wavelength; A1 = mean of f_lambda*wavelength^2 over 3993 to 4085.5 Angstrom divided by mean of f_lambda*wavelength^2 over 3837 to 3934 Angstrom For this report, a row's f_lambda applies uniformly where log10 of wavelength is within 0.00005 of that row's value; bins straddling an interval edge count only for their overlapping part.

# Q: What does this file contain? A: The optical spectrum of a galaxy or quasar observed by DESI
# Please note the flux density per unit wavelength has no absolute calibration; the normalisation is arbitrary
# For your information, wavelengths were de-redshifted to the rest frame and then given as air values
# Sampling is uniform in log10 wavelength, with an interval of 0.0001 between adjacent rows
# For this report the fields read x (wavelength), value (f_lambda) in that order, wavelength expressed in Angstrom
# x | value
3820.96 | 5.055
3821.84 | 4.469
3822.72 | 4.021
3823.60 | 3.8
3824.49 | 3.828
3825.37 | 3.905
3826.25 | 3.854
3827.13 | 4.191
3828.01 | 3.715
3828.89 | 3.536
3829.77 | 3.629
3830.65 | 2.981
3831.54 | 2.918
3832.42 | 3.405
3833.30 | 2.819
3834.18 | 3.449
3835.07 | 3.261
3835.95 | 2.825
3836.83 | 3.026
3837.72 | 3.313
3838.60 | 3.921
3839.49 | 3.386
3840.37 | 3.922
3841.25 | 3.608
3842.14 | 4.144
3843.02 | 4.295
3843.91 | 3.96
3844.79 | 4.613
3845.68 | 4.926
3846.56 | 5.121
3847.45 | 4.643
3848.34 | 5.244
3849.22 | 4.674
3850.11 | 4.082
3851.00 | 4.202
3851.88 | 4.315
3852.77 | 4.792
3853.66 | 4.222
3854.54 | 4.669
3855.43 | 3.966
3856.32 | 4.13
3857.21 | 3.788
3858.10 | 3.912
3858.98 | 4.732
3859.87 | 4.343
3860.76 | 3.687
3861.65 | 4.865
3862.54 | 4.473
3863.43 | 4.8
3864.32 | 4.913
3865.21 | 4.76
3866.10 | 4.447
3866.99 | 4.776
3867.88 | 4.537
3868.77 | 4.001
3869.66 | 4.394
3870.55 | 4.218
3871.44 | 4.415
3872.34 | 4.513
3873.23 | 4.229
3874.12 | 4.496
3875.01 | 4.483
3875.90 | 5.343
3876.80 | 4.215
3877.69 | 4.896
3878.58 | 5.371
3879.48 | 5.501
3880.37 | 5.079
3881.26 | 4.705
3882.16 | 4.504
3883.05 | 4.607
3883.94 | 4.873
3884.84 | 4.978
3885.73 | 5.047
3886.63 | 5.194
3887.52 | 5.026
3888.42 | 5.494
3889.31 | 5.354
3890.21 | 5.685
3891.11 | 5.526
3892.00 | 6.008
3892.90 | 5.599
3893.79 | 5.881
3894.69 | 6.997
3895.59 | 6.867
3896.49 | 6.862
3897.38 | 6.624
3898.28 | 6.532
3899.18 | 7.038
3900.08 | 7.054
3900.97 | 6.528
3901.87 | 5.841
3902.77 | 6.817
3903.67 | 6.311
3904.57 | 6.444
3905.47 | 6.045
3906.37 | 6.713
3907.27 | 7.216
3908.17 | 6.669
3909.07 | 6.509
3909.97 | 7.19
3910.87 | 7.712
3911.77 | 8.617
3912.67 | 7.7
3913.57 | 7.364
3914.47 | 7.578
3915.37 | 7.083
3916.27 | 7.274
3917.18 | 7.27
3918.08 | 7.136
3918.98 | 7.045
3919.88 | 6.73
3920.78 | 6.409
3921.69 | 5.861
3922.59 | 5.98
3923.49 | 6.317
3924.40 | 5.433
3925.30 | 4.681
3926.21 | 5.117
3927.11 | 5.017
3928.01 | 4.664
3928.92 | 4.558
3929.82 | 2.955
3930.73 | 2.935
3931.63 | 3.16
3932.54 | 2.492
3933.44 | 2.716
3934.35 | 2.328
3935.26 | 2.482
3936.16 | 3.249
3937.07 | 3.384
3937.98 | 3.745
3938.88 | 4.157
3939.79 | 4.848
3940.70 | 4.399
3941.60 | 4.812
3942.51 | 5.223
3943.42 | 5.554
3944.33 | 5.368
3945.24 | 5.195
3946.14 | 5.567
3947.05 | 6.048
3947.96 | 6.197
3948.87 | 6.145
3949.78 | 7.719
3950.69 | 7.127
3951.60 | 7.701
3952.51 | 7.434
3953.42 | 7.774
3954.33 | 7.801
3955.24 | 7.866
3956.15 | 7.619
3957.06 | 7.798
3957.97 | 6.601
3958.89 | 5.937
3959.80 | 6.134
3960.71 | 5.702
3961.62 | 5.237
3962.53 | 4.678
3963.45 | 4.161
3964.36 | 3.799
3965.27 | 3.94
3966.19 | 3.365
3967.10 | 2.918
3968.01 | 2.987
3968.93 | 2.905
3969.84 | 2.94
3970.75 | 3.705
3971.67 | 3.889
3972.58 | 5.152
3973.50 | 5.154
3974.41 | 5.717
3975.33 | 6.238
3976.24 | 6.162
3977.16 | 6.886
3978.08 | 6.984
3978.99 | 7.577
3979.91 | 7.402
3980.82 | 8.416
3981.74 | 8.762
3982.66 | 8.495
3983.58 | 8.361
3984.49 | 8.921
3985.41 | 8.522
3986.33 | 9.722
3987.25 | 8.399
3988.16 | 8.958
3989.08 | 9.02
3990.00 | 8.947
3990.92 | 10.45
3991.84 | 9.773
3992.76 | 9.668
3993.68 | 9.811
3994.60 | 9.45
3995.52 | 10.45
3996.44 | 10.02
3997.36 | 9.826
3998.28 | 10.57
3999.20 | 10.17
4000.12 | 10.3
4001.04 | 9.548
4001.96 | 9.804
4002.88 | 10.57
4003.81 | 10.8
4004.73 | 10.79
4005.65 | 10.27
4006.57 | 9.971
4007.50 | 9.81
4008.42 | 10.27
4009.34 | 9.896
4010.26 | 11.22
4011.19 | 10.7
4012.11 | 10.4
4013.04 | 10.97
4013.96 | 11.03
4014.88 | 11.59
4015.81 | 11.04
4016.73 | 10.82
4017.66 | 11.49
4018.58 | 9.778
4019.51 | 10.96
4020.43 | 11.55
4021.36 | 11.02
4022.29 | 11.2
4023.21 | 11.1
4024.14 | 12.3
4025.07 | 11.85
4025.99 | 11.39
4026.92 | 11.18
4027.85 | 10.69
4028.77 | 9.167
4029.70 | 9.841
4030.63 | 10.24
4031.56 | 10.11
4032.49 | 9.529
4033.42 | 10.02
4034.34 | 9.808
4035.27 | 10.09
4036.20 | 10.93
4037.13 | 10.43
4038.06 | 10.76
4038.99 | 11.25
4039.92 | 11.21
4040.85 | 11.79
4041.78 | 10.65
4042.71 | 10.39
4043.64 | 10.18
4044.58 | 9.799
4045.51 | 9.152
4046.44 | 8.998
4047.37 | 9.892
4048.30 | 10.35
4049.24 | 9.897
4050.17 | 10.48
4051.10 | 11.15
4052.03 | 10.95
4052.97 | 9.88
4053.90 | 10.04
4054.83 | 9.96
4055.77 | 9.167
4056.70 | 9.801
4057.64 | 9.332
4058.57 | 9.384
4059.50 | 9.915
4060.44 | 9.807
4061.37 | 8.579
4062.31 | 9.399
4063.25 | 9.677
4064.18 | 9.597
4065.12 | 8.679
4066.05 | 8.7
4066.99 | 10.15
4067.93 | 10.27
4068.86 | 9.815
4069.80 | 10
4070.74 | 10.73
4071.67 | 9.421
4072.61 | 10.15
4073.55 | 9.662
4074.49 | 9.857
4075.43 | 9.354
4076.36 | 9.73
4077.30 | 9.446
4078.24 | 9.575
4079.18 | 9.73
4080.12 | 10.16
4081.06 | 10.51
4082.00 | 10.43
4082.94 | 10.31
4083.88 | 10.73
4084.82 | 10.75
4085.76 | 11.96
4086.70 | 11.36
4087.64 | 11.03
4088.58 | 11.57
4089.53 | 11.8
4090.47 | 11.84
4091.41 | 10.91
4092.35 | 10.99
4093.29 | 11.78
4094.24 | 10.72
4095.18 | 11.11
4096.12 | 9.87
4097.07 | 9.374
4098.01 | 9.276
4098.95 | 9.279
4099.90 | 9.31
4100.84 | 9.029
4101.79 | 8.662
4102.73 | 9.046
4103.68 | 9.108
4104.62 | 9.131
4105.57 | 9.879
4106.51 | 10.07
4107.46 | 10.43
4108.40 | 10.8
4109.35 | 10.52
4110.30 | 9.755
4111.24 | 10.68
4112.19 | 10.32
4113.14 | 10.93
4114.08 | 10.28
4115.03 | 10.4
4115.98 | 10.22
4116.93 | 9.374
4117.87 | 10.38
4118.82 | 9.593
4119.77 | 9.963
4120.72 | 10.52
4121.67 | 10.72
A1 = 2.11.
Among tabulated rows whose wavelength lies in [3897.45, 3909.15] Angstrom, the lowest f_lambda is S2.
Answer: 5.841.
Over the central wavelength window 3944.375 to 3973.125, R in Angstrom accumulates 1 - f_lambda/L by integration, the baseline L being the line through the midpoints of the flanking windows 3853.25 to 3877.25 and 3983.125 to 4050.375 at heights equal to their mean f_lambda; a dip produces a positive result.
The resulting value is 8.7 Angstrom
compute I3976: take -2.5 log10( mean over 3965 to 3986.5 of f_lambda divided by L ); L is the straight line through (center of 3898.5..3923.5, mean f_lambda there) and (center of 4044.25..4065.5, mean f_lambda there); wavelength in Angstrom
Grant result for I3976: 0.34 mag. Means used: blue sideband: 6.88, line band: 6.02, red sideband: 9.74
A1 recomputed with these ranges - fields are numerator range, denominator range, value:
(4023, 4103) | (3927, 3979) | 2.13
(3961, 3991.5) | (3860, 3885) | 1.44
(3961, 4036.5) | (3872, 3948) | 1.68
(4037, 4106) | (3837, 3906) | 2.25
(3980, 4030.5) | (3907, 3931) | 1.69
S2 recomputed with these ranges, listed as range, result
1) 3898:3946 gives 2.328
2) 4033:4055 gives 8.998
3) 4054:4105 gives 8.579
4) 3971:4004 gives 3.889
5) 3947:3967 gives 3.365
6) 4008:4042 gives 9.167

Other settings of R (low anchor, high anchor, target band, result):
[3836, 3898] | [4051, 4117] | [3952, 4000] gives 2.20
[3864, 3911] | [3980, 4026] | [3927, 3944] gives 8.34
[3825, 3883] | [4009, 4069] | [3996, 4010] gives -1.61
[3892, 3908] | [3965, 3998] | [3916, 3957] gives 8.60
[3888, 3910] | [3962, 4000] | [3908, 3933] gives 2.29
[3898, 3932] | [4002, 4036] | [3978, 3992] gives 0.80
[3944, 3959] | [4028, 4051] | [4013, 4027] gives -2.56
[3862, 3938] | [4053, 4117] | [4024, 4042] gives -3.86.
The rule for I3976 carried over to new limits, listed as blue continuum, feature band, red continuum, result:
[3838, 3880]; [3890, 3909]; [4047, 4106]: -0.18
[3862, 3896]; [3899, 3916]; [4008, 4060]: -0.16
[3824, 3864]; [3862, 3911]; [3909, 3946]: -0.18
